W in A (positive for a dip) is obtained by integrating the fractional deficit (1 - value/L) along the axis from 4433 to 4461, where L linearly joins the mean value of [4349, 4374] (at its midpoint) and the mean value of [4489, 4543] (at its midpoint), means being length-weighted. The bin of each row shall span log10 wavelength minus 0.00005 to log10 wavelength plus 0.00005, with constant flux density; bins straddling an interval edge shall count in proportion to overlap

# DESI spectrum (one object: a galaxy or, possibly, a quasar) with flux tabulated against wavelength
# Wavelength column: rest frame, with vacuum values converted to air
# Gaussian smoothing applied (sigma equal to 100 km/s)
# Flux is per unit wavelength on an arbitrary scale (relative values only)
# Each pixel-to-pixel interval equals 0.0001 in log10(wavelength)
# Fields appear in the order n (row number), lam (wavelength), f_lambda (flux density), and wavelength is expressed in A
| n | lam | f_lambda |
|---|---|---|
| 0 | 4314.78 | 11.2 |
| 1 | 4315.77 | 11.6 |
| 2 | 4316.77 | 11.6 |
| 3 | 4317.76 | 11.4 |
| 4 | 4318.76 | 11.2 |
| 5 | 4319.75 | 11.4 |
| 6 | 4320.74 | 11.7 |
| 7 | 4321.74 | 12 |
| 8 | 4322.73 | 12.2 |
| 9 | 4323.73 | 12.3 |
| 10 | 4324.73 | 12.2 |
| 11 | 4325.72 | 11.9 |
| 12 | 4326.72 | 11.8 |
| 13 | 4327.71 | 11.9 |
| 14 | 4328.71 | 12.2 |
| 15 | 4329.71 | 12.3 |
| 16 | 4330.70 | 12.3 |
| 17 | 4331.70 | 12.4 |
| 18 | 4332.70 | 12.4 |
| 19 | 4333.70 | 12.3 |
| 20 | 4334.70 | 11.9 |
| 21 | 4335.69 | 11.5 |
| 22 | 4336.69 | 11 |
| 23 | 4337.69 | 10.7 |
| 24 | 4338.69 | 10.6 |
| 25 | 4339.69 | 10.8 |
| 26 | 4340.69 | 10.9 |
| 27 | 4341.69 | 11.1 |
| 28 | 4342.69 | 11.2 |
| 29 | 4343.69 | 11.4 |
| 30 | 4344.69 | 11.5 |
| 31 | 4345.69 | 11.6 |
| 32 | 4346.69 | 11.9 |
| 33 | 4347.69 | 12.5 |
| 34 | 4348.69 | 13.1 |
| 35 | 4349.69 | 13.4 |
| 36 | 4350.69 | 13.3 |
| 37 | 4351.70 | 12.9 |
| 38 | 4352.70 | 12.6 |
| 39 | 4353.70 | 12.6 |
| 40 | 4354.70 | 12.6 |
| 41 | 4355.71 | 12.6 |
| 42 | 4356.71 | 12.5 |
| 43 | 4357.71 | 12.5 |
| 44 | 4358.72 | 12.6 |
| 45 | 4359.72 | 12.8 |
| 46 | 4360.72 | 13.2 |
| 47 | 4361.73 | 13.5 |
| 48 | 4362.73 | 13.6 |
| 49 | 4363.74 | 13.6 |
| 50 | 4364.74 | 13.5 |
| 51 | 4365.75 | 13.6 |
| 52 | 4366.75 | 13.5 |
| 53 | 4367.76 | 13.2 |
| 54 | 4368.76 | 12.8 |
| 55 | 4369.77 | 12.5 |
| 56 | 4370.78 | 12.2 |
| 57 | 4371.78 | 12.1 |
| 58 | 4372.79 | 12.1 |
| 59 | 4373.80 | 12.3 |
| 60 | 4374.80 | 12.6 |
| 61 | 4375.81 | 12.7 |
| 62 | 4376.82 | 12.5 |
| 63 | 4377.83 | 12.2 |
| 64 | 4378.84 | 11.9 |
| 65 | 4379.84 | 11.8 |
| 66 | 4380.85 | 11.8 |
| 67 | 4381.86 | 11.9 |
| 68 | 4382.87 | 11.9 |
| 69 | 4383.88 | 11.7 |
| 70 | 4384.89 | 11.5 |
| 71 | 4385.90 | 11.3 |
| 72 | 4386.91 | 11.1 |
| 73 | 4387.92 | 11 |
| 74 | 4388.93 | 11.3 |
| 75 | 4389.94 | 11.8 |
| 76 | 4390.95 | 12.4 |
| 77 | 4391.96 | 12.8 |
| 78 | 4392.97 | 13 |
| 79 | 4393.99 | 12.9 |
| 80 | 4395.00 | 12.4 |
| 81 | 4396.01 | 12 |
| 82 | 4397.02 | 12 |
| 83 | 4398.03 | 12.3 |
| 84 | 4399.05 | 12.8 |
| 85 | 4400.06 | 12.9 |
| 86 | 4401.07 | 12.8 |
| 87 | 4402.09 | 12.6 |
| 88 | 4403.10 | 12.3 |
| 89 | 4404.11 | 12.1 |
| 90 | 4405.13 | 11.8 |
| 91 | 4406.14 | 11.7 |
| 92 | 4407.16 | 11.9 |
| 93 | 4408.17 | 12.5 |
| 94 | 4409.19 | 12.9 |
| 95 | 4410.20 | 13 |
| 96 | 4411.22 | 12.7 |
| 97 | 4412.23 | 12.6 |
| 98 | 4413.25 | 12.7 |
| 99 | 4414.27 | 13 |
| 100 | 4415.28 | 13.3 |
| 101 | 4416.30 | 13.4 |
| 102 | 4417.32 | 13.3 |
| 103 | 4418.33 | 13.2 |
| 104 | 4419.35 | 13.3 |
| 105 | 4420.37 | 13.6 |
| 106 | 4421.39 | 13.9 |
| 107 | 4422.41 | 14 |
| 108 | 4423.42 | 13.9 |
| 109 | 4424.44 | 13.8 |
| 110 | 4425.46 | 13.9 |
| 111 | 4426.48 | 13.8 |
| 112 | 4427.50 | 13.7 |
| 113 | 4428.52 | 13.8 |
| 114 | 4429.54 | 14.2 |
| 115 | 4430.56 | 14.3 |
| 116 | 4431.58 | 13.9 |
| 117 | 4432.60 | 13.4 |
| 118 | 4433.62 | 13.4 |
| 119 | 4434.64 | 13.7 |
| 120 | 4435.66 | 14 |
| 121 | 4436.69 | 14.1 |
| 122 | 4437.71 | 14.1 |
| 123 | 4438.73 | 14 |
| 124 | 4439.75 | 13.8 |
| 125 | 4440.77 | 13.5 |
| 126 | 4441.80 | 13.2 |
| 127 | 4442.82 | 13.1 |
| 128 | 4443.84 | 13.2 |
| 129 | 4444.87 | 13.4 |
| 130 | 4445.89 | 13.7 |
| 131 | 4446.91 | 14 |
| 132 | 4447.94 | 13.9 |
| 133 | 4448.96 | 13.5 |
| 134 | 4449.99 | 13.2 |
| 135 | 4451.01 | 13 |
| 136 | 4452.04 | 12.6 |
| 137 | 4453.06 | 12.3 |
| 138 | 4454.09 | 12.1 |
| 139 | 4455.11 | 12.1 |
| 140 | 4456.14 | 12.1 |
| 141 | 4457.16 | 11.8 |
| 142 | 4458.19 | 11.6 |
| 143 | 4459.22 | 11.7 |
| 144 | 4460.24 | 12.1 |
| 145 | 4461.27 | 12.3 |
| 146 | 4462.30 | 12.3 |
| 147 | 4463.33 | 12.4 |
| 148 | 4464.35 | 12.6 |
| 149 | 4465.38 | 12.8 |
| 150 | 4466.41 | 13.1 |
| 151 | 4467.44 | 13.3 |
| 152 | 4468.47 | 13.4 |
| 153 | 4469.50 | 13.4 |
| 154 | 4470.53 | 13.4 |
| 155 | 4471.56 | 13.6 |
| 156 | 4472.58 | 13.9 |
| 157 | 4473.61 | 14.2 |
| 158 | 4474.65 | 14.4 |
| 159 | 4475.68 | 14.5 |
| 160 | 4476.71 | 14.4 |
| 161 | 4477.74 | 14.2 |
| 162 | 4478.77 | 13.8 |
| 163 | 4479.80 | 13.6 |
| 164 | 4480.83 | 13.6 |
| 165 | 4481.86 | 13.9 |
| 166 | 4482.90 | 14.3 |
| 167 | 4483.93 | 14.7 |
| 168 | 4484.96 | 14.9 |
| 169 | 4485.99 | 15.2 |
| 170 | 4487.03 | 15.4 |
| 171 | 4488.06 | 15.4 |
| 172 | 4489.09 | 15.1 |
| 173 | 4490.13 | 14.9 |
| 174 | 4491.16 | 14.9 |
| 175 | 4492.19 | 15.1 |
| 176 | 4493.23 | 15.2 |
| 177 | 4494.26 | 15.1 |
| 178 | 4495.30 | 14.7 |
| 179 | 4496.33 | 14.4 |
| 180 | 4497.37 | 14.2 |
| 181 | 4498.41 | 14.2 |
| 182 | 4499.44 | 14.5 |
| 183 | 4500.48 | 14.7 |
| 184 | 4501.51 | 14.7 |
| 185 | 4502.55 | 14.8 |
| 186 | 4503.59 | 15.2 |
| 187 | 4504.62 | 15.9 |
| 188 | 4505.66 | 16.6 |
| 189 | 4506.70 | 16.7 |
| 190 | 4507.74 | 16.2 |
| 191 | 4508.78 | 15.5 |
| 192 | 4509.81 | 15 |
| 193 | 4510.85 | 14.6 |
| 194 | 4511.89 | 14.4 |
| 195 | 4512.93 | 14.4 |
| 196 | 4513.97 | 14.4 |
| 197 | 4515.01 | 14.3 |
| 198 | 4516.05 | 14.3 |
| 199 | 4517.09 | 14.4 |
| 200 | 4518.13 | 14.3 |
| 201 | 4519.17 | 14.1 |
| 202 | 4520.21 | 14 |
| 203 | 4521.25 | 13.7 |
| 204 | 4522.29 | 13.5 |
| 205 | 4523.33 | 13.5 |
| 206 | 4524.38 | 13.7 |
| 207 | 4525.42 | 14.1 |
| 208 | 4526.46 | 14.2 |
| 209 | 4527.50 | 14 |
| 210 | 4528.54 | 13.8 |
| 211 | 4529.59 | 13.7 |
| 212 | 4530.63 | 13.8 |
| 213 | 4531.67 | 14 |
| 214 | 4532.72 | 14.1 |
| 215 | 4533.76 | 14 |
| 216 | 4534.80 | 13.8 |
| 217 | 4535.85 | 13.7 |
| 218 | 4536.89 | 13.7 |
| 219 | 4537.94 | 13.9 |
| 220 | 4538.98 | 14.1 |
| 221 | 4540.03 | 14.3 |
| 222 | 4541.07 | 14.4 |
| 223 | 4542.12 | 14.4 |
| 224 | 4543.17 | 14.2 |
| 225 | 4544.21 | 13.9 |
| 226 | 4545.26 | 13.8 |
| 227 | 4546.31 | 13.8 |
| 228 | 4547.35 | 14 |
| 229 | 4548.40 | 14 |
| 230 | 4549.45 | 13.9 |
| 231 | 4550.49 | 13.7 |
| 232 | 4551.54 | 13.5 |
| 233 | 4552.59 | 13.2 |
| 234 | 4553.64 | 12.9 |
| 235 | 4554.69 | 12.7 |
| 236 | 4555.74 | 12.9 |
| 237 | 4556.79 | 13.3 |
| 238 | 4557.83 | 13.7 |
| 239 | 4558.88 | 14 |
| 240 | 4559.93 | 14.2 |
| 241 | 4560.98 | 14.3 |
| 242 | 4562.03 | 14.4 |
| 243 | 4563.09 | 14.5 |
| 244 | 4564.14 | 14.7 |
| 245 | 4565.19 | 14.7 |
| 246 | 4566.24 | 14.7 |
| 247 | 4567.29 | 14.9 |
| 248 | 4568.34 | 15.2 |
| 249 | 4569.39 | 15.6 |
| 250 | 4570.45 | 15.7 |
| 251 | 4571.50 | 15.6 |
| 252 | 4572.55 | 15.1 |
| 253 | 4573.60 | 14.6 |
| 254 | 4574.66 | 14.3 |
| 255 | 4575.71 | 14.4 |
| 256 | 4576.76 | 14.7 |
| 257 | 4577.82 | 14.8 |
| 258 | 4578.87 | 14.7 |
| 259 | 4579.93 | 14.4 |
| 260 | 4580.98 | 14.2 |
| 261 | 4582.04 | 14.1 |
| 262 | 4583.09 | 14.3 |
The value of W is 1.4 A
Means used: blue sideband 12.9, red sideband 14.5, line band 13.1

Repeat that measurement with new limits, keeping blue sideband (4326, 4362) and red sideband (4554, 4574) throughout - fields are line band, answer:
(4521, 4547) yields 0.4 A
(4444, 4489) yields 0.0 A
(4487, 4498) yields -1.0 A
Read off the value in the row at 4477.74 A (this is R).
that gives 14.2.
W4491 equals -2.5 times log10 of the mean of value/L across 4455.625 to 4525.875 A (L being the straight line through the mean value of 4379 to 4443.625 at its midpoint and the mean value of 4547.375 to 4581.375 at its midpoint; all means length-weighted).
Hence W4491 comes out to -0.041 mag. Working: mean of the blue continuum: 12.9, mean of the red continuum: 14.3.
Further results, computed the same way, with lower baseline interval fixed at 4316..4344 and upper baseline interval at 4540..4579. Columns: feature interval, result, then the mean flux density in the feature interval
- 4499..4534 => -0.057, 14.5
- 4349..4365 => -0.088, 13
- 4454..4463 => 0.095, 12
